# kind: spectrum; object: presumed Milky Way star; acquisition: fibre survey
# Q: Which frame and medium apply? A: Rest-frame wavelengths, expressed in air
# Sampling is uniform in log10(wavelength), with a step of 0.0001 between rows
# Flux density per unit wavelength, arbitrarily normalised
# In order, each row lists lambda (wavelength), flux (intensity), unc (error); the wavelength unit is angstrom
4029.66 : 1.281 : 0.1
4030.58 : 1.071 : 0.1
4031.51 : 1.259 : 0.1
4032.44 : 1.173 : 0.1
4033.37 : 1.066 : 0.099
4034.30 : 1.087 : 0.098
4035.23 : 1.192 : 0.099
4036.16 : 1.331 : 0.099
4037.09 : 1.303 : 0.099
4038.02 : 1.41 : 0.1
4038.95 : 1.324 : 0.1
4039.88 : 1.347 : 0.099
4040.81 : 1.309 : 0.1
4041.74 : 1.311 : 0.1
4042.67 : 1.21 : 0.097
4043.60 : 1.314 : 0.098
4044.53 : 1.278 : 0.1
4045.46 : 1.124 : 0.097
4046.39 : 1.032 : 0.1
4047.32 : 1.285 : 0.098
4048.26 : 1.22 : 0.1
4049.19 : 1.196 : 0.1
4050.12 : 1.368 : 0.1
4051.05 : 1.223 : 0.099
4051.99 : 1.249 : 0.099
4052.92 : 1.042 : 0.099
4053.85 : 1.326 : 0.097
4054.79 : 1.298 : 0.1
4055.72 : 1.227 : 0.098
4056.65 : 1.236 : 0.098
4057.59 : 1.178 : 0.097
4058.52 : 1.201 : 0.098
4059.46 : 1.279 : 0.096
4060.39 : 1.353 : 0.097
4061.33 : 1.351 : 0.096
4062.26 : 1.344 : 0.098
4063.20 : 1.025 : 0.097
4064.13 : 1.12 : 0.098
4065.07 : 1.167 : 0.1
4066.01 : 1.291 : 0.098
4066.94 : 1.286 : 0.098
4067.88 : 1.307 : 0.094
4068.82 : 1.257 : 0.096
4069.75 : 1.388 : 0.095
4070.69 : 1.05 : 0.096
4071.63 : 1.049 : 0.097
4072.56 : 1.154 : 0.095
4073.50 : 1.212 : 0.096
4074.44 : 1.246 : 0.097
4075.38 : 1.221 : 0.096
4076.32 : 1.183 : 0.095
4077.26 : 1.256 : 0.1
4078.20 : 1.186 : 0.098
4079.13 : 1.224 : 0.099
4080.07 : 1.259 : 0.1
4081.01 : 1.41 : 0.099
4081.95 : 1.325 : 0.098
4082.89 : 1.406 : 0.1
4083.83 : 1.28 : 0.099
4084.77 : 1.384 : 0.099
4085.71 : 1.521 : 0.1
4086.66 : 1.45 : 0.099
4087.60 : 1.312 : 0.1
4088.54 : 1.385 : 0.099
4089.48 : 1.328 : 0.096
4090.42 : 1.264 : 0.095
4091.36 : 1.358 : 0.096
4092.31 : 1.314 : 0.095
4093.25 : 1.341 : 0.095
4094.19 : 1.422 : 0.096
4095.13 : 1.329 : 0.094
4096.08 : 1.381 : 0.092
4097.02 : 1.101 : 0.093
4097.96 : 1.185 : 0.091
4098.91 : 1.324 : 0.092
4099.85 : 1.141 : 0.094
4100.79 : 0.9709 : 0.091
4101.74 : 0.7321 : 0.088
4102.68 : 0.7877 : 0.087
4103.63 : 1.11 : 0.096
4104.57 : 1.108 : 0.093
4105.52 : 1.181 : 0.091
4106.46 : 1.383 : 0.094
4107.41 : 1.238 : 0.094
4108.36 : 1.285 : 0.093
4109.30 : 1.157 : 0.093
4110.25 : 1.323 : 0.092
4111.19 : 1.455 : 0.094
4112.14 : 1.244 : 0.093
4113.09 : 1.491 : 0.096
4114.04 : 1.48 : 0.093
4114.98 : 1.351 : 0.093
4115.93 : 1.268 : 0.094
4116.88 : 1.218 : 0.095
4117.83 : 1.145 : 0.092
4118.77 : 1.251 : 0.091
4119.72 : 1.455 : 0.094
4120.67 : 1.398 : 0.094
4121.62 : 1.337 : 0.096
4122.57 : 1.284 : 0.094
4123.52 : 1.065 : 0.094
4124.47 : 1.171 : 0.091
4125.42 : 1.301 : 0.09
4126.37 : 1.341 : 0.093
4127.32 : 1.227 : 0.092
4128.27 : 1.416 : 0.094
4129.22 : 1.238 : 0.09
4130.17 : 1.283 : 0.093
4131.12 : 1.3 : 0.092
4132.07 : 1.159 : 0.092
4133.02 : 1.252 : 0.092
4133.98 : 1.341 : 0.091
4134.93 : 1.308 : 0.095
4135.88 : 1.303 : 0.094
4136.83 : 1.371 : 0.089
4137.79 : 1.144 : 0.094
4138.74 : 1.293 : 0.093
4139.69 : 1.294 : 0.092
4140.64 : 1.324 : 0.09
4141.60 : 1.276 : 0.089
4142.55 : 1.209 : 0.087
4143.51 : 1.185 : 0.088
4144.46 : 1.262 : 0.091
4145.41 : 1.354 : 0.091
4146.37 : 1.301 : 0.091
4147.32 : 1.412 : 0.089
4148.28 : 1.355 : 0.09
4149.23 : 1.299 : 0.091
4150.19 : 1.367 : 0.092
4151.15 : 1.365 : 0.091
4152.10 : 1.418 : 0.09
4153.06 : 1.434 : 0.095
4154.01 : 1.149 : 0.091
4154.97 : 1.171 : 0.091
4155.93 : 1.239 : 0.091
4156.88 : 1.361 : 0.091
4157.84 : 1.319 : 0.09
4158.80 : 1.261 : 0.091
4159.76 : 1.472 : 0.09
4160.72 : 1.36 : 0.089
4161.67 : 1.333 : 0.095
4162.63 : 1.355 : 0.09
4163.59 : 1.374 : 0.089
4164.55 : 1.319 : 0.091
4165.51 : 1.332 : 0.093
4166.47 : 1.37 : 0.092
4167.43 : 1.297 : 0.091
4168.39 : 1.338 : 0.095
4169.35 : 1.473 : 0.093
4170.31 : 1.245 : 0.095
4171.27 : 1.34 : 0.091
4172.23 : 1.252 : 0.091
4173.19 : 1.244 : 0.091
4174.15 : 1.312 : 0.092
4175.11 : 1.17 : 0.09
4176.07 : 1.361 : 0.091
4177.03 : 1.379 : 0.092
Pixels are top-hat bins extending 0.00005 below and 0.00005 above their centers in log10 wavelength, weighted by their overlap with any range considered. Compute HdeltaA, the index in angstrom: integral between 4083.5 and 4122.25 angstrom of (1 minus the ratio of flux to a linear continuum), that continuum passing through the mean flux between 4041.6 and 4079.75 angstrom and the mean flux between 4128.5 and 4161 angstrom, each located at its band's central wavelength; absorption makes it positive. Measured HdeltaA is -0.31 angstrom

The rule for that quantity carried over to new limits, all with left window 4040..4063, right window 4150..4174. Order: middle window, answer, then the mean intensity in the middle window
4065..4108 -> 0.9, 1.24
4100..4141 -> 1.5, 1.25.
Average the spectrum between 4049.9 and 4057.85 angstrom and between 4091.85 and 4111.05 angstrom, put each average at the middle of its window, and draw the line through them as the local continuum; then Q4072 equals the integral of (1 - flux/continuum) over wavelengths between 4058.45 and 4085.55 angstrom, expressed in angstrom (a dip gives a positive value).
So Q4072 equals -0.7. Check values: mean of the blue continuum 1.24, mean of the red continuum 1.2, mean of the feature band 1.25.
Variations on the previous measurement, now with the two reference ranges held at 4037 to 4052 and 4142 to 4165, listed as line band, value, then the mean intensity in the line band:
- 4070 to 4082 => 0.6 angstrom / 1.21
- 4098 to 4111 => 1.5 angstrom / 1.14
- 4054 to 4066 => 0.3 angstrom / 1.24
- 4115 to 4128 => 0.3 angstrom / 1.27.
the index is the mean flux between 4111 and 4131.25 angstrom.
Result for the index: 1.3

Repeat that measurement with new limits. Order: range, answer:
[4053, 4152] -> 1.27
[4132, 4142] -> 1.28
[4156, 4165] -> 1.35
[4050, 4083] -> 1.24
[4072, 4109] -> 1.25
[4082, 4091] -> 1.37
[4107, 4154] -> 1.3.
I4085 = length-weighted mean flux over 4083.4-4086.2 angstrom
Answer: 1.39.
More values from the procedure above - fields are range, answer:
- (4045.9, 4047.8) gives 1.16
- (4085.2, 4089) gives 1.41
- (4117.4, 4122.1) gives 1.32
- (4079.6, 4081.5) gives 1.33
